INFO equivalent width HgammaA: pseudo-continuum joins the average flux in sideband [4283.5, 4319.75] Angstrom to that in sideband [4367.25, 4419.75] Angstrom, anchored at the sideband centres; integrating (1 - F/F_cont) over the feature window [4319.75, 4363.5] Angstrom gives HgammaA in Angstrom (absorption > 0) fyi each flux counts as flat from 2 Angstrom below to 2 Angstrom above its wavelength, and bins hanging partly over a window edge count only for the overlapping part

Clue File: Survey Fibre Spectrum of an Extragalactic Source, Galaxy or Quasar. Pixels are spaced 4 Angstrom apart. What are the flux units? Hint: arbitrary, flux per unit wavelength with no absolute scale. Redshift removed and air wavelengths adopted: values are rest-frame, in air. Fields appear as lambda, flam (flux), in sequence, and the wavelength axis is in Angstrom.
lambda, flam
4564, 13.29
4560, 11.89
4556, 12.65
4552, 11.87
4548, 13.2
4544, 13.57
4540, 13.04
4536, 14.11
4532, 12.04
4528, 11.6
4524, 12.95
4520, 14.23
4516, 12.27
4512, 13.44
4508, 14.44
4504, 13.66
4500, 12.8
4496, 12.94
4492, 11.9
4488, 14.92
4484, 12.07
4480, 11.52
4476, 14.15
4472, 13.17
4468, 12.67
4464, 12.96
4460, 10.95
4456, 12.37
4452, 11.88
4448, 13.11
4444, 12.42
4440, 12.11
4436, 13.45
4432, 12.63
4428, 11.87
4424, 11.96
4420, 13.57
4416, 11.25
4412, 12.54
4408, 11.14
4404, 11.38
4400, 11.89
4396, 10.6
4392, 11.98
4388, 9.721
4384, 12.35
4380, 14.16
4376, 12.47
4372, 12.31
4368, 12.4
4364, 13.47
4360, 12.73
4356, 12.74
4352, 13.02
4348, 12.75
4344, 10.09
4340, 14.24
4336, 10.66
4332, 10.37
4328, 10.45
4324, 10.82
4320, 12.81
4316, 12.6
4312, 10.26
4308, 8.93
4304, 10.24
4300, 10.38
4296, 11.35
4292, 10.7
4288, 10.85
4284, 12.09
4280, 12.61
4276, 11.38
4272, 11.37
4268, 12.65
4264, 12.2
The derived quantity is -2.2 Angstrom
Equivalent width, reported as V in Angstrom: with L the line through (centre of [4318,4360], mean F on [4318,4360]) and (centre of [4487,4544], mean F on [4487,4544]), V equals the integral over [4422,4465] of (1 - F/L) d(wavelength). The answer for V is 1.00 Angstrom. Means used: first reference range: 11.8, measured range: 12.3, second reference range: 13.2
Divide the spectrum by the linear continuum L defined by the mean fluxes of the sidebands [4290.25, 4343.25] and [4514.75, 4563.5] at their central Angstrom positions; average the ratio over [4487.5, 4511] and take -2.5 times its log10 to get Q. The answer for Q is -0.07 mag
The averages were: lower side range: 11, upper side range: 12.8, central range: 13.3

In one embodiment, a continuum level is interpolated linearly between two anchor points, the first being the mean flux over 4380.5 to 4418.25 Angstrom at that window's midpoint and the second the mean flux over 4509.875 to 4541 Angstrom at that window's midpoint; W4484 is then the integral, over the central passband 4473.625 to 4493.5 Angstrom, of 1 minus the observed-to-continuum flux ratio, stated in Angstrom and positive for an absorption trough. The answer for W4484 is -0.7 Angstrom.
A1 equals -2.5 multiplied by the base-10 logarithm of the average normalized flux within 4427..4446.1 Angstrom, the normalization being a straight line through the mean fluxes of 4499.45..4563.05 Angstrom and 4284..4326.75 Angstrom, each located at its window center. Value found -0.035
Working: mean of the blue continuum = 10.9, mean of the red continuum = 13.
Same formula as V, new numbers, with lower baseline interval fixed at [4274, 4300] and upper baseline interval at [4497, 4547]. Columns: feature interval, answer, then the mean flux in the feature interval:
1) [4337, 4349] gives -0.4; 12.2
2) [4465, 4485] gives 0.1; 12.8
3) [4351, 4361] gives -0.7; 12.8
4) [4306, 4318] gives 1.0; 10.6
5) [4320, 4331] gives 0.7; 11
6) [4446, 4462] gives 0.7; 12.1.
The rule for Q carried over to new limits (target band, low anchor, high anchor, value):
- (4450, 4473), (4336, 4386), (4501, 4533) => 0.06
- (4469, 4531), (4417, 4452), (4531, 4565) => -0.03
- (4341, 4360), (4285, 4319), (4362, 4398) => -0.06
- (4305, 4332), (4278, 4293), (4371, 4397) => 0.08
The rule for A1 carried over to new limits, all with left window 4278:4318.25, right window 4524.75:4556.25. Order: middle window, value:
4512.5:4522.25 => -0.06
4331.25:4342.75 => -0.05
